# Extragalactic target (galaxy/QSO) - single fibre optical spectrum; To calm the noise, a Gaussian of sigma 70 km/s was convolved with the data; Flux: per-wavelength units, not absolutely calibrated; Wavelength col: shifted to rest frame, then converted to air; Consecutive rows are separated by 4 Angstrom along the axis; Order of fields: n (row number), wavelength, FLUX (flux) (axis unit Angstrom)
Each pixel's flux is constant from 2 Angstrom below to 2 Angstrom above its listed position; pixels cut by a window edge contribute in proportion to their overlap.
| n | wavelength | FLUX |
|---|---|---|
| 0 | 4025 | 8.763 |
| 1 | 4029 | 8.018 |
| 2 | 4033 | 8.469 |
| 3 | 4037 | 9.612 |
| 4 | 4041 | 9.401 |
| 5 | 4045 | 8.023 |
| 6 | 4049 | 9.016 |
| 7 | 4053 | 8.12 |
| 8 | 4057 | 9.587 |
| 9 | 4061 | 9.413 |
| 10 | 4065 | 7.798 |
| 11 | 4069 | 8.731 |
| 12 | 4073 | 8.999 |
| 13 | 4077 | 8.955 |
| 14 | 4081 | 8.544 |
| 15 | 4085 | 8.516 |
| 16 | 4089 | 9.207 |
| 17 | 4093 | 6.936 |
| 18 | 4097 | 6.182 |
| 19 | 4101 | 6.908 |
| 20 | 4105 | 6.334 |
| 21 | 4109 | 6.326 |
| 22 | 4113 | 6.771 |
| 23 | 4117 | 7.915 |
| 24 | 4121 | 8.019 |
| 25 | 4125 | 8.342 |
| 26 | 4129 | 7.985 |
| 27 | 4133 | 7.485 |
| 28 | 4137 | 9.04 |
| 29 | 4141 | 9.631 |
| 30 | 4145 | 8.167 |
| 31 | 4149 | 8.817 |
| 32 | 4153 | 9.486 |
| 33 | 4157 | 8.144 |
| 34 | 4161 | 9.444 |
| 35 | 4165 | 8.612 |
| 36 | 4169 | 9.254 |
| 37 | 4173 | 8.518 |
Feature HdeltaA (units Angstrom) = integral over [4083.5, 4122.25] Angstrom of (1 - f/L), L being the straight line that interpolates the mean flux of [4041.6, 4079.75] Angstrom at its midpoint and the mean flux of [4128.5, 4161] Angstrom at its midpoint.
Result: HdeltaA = 6.4 Angstrom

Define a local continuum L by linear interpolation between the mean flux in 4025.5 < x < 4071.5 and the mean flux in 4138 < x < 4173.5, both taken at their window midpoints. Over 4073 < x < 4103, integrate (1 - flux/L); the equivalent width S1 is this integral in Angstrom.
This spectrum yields 2.9 Angstrom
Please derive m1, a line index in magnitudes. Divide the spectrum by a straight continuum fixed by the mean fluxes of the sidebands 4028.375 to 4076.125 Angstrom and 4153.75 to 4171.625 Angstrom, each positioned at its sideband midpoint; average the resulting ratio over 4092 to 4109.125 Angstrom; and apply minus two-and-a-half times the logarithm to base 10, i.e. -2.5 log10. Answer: 0.33 mag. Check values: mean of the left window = 8.79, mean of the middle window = 6.54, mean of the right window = 8.89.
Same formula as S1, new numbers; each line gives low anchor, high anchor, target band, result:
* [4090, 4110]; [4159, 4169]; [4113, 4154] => -2.30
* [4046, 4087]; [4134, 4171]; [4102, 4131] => 4.85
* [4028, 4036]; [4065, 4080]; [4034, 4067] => -1.12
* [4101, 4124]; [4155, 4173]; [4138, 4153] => -1.38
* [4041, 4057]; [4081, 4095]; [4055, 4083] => -1.33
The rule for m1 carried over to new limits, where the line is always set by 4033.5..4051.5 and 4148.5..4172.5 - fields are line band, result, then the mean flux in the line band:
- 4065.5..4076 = 0.03 mag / 8.72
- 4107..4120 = 0.25 mag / 7.08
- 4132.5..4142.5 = 0.01 mag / 8.86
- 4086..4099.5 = 0.19 mag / 7.5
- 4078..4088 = 0.04 mag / 8.64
